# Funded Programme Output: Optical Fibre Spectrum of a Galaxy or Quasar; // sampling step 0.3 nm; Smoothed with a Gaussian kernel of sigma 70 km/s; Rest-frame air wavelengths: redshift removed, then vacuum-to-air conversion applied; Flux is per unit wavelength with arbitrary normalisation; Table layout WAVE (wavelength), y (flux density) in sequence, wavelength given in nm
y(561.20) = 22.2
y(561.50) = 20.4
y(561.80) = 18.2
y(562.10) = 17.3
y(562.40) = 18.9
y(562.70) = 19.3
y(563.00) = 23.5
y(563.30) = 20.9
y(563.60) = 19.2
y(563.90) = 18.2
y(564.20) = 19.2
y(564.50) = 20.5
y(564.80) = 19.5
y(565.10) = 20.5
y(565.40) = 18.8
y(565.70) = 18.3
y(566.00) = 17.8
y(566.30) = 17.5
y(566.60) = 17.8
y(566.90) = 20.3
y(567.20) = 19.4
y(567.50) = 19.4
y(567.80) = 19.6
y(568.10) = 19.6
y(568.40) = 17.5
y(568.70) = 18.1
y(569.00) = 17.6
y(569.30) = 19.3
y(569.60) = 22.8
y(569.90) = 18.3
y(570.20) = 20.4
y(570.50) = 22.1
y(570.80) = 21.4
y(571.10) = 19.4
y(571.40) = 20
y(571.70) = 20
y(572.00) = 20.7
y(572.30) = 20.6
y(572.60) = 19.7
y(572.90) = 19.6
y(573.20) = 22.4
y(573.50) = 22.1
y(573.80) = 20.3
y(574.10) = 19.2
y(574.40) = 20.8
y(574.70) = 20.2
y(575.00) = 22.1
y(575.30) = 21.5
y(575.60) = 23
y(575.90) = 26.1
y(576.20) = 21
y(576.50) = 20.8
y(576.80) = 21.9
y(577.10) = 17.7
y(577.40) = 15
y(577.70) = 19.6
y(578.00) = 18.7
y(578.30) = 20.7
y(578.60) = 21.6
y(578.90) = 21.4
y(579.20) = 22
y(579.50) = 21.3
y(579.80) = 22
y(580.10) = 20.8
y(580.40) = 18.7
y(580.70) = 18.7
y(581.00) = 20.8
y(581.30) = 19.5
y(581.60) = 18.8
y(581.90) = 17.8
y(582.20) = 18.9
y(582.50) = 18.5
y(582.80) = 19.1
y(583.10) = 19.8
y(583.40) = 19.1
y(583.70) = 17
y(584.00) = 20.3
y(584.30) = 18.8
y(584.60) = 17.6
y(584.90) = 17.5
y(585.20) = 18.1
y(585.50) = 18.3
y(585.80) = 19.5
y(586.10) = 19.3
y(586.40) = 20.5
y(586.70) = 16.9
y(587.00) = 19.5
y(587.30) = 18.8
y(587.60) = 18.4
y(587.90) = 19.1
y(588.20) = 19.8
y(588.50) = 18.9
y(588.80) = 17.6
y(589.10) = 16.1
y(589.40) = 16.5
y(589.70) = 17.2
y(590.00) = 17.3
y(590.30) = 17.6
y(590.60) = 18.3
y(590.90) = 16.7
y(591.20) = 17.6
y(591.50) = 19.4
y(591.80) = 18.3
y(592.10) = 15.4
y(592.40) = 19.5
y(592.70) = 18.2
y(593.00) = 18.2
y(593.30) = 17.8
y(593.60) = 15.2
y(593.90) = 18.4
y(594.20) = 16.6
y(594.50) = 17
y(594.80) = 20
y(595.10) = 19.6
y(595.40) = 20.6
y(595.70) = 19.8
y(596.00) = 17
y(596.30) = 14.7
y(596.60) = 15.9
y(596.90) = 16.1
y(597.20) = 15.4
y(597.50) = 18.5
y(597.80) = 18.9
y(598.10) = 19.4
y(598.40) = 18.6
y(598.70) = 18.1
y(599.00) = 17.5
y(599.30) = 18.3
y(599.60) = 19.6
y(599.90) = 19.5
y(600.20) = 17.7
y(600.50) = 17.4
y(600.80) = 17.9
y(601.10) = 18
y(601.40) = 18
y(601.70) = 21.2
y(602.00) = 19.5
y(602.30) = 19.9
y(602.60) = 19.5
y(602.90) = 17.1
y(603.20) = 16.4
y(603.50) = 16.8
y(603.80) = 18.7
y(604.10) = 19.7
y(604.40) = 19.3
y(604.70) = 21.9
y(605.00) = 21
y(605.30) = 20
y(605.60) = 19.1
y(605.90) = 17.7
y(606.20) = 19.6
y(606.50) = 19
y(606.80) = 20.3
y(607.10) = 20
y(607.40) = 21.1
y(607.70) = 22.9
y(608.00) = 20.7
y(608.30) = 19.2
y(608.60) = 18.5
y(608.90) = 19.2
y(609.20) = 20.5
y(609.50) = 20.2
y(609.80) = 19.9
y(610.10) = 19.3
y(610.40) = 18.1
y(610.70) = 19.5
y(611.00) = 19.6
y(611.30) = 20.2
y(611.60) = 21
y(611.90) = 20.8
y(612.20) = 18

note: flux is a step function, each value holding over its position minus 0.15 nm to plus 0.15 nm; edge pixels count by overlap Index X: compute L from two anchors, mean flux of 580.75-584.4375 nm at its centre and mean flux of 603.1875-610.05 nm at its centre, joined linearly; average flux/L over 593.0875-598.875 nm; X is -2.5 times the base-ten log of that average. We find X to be 0.10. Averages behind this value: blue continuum 19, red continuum 19.7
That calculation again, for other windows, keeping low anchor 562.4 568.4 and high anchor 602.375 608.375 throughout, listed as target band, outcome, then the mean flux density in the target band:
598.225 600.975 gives 0.07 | 18.3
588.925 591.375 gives 0.13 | 17.2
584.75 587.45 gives 0.04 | 18.7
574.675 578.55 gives -0.07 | 20.7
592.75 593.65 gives 0.12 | 17.4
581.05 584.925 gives 0.04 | 18.8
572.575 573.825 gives -0.09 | 21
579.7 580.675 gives -0.04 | 20.2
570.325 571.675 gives -0.07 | 20.7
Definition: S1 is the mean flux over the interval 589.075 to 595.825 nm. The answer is 17.9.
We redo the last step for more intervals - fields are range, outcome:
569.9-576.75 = 21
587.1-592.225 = 17.9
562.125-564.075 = 19.8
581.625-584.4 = 18.8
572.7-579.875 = 20.9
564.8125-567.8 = 18.9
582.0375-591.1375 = 18.4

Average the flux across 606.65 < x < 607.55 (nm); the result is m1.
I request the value 20.5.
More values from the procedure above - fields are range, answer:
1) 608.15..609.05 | 19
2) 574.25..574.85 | 20.5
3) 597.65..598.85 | 18.7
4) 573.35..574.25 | 20.5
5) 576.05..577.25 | 20.4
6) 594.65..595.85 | 20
